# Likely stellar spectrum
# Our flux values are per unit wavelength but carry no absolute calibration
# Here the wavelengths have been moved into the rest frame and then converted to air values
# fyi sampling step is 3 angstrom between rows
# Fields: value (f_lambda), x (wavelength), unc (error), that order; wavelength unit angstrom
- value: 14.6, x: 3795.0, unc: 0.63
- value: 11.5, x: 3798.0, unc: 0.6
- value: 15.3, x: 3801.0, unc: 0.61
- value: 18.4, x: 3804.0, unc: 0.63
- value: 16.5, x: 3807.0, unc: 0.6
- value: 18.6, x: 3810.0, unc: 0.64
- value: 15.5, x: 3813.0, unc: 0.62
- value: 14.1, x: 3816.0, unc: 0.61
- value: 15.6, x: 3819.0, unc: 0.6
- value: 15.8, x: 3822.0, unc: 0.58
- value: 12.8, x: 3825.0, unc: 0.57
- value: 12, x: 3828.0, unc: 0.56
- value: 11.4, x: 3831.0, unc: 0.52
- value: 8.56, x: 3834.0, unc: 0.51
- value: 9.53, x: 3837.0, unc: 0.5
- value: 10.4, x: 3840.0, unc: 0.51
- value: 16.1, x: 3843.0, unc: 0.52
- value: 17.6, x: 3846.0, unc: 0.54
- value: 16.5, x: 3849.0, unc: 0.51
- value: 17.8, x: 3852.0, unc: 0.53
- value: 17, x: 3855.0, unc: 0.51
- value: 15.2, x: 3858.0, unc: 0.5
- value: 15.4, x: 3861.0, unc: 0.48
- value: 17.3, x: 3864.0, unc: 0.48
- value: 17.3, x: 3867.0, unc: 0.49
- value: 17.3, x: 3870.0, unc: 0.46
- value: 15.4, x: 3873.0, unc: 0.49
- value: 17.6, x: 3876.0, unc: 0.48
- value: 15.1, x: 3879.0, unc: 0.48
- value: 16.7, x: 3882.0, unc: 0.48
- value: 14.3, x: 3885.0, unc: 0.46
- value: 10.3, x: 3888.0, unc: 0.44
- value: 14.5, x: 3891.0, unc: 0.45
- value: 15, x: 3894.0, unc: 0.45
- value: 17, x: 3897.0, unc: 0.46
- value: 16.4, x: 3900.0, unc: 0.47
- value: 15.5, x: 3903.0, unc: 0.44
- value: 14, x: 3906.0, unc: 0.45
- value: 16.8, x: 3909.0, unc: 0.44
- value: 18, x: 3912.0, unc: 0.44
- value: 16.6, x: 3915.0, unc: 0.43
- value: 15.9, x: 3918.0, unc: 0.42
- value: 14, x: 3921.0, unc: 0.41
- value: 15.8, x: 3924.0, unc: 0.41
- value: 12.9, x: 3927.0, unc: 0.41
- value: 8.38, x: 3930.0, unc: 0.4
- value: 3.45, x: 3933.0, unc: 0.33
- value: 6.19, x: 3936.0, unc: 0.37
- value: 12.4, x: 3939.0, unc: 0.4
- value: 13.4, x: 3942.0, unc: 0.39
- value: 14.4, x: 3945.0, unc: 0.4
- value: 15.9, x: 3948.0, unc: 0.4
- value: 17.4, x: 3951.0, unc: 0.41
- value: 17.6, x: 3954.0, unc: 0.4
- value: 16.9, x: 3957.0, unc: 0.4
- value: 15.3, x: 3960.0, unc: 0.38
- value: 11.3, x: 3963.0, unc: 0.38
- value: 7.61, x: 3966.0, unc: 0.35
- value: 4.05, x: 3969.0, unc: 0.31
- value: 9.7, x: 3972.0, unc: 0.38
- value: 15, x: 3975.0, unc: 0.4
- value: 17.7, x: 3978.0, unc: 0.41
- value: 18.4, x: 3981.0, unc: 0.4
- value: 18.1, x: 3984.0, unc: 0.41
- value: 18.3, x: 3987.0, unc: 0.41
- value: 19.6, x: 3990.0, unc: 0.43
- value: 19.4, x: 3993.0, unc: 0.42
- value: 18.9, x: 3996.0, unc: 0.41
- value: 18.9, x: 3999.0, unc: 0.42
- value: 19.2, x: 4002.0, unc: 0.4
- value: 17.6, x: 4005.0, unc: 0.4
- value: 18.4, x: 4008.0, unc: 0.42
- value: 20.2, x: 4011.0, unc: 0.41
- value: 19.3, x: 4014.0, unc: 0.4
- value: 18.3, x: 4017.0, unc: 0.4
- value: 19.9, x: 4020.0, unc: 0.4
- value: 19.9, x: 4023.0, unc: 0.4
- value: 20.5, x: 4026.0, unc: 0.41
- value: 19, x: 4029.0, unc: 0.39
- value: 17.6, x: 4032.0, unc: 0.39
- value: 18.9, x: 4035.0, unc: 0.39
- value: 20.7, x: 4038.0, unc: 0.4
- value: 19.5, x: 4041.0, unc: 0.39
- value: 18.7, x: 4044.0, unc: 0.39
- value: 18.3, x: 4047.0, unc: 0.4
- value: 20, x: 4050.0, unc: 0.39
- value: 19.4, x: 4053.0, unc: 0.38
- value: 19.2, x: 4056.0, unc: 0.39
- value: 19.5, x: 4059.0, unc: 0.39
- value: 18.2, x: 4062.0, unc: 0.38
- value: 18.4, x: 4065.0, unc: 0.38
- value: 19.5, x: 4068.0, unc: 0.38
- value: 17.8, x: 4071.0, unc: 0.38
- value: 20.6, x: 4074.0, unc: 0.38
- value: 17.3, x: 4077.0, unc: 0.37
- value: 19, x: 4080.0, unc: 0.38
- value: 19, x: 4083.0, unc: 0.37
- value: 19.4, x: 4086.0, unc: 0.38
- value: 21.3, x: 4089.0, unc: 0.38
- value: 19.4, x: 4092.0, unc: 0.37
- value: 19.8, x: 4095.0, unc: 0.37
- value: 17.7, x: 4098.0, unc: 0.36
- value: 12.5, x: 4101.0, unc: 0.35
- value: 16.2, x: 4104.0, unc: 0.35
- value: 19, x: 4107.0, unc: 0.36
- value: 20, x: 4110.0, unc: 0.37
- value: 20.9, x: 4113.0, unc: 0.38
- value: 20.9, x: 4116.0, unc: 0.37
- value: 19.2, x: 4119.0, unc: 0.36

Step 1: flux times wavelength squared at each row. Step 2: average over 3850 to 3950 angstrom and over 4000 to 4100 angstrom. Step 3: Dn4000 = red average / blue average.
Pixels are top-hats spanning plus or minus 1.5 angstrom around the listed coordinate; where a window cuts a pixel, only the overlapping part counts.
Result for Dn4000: 1.4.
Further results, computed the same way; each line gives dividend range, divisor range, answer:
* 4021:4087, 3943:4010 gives 1.25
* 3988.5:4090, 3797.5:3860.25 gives 1.46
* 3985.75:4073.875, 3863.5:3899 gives 1.32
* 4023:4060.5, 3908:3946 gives 1.59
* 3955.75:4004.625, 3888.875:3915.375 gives 1.02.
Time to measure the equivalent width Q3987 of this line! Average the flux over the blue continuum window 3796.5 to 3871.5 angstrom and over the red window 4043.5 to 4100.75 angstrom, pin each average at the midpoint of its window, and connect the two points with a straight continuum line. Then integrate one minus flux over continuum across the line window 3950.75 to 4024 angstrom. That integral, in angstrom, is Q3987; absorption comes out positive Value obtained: 3.8 angstrom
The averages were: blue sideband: 14.9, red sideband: 18.9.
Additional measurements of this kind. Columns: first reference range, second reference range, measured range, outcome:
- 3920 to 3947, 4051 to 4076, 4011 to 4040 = -4.56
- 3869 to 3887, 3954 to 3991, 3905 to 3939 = 5.25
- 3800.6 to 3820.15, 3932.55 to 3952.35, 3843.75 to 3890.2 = -4.47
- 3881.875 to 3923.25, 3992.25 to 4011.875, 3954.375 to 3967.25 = 3.02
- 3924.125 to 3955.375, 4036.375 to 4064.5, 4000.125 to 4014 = -1.98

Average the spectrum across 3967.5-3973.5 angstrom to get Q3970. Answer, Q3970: 6.88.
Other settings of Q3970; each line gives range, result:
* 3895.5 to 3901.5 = 16.7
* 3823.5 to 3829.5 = 12.4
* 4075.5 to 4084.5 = 18.4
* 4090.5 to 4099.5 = 19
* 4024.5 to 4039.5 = 19.3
